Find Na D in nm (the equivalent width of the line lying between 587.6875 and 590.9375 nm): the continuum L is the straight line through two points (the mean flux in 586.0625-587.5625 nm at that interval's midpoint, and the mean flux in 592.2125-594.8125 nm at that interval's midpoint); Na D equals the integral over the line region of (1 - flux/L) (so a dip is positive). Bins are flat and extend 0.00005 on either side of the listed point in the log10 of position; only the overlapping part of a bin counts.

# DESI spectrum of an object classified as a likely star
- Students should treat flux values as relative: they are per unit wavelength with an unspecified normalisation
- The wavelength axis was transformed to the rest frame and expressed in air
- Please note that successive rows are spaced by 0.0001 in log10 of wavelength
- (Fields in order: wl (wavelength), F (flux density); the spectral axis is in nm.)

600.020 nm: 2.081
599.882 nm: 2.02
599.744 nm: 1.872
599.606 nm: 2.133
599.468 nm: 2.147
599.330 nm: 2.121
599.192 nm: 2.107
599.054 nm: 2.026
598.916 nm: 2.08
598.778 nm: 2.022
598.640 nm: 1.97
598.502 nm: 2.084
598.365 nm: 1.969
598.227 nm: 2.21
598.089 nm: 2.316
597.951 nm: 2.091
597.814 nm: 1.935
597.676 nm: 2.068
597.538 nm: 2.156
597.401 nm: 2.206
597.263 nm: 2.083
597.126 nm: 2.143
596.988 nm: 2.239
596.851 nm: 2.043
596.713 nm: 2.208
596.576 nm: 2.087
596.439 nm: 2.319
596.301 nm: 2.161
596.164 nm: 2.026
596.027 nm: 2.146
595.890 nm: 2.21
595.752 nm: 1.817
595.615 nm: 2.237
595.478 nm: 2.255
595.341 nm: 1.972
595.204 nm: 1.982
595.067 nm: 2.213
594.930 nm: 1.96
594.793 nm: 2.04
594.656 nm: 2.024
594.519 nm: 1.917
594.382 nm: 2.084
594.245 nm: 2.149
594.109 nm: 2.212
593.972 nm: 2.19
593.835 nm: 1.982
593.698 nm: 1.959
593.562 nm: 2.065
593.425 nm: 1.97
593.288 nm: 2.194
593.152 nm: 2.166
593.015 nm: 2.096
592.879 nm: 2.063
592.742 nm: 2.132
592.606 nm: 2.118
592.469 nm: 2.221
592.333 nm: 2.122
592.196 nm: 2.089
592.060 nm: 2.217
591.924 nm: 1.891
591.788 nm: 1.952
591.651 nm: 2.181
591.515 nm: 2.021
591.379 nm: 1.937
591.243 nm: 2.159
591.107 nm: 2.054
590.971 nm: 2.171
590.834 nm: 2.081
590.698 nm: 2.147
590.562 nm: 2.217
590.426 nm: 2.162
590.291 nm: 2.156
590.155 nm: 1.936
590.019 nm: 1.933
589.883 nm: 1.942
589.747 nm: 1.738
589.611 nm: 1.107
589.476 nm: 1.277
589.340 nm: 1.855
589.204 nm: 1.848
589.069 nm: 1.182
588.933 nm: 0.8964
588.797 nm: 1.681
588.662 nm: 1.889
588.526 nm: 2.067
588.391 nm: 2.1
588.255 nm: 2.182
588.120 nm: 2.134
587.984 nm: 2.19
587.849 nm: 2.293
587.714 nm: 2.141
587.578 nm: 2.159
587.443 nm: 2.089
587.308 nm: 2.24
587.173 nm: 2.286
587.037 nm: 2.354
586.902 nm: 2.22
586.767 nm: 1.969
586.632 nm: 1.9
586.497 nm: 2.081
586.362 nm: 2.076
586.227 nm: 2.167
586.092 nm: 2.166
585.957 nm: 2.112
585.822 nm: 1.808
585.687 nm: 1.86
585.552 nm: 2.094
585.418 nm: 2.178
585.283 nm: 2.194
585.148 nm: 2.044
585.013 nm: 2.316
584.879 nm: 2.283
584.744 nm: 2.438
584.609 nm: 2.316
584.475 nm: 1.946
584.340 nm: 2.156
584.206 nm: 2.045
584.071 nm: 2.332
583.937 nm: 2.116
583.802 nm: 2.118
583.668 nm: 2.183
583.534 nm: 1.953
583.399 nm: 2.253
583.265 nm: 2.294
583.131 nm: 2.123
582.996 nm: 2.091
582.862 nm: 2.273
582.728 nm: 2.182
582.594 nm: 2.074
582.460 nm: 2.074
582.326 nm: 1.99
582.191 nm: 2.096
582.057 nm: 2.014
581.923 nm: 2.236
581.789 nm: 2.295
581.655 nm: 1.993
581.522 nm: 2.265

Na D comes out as 0.37 nm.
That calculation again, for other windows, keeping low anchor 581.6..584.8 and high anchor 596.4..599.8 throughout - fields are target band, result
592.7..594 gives 0.03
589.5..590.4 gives 0.14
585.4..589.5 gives 0.28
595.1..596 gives 0.01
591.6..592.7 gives 0.01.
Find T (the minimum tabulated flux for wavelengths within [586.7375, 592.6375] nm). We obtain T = 0.8964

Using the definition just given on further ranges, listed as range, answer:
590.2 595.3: 1.891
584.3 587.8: 1.808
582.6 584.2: 1.953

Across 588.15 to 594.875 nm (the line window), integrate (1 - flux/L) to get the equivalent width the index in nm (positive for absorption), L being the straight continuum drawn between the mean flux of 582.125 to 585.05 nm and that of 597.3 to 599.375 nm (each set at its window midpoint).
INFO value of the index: 0.47 nm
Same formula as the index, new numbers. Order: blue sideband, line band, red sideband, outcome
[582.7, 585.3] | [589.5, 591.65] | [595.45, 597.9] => 0.18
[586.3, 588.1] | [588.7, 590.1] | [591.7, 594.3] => 0.38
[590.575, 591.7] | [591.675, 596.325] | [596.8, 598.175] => 0.06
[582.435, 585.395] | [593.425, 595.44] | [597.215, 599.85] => 0.05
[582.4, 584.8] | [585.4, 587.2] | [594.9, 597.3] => 0.06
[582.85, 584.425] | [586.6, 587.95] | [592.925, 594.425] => -0.02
